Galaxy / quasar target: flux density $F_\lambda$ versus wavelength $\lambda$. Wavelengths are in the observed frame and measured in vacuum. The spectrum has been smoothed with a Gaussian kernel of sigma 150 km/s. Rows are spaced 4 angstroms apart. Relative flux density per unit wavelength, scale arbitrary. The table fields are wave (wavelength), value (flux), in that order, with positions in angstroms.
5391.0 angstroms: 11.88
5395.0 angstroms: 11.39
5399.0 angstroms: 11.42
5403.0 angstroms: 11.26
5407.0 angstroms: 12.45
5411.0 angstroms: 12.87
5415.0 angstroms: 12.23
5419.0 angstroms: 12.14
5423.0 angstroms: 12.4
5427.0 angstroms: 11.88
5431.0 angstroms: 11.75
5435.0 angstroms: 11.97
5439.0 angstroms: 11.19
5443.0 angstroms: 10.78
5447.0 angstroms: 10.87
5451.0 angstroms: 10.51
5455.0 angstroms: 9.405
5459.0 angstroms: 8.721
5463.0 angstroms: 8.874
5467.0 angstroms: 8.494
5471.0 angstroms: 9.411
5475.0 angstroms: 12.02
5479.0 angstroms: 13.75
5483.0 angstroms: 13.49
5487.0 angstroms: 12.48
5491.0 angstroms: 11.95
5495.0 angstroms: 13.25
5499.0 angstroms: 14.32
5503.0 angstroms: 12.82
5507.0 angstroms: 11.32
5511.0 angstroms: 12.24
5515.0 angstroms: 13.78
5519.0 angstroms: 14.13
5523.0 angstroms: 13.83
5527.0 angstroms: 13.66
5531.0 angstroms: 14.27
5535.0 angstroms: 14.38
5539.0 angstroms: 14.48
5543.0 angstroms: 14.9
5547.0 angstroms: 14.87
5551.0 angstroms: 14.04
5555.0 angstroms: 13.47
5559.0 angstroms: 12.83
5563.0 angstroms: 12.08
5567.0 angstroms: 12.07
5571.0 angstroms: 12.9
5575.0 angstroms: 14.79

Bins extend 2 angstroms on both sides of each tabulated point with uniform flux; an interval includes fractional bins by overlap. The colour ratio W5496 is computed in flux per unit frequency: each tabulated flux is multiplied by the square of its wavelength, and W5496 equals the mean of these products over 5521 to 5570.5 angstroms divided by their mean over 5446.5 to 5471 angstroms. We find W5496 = 1.5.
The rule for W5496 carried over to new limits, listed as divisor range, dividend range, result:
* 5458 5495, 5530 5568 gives 1.26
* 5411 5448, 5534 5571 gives 1.21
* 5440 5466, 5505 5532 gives 1.38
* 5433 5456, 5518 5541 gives 1.34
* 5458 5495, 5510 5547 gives 1.28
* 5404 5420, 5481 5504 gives 1.09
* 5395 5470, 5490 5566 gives 1.27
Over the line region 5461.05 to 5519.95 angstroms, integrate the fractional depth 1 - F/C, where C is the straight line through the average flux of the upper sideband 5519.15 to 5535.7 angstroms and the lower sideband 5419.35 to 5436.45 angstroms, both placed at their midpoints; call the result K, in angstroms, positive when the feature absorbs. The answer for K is 5.2 angstroms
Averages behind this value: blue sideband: 12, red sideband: 14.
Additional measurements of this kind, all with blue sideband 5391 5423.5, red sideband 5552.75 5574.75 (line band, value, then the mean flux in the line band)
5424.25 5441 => 0.6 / 11.7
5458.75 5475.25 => 4.0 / 9.32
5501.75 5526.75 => -1.0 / 13.1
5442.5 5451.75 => 1.1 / 10.7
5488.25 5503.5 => -0.7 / 13.1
